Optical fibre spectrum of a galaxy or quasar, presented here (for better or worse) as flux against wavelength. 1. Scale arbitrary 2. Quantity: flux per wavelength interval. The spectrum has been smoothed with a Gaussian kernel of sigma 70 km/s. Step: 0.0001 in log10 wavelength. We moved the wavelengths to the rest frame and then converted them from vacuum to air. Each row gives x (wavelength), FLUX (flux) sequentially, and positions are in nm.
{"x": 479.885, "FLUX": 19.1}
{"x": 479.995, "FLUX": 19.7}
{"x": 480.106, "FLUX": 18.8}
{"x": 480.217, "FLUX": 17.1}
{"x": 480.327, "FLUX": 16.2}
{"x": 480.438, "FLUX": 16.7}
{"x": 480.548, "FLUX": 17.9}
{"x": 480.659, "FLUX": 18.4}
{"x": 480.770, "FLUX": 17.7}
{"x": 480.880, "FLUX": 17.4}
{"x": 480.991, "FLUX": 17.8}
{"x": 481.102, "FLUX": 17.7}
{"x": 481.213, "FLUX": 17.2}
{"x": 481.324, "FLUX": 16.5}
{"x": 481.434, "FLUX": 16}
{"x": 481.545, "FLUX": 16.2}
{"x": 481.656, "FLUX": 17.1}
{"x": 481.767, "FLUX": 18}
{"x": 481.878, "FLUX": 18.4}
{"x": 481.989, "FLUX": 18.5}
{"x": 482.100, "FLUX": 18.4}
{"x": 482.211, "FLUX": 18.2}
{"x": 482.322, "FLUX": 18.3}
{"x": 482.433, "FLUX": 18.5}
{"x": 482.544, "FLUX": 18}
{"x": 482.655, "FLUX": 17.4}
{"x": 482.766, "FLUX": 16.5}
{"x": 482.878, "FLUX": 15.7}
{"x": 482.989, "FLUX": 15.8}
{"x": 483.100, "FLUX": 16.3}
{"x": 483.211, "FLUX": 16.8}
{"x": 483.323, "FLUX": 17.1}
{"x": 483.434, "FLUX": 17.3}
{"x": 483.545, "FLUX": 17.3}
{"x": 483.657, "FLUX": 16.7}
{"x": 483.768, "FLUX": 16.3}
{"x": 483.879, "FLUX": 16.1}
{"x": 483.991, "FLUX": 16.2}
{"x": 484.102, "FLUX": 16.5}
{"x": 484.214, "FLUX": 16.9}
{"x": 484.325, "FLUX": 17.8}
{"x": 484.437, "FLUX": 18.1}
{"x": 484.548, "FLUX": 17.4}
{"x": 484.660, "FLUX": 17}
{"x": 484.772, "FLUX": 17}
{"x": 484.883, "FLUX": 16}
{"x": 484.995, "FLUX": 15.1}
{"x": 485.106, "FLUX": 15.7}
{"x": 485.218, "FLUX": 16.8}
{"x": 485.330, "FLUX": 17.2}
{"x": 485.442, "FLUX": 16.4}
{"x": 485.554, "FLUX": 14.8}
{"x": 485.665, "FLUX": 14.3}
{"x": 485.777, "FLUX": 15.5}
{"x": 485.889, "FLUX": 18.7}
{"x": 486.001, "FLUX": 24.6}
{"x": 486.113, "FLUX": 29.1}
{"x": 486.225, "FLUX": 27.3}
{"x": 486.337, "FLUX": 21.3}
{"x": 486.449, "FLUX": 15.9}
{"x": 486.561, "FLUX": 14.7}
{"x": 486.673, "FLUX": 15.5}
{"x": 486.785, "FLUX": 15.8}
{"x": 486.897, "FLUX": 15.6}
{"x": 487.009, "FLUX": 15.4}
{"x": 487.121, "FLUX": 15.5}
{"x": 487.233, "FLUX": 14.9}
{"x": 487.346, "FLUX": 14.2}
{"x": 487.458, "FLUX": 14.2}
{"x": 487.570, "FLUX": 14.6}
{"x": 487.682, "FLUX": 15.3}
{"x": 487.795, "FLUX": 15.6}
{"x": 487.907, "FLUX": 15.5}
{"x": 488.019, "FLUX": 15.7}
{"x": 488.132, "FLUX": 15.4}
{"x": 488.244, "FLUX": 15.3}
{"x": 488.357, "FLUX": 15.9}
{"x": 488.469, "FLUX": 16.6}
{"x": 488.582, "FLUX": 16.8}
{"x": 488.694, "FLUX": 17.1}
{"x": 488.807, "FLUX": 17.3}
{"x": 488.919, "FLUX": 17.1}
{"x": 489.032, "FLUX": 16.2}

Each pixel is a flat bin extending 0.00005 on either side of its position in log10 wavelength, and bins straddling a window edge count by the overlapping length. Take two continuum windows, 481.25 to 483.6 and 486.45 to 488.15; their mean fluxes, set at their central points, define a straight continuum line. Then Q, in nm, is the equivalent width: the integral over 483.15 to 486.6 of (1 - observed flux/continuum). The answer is -0.32 nm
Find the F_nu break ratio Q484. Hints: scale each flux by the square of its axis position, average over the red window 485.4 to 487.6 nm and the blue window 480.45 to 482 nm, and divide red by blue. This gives 1.0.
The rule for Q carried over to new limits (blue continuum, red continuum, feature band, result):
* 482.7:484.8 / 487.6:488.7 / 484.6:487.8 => -0.158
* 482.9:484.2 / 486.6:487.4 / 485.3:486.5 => -0.304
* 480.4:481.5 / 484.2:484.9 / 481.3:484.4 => 0.033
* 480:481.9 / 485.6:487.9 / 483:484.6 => 0.045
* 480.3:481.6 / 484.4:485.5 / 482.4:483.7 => -0.003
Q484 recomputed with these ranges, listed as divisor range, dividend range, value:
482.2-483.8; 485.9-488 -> 1.04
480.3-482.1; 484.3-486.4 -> 1.08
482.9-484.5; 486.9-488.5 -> 0.93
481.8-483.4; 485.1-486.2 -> 1.09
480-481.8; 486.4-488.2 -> 0.90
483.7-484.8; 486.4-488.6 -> 0.92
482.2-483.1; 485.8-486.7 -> 1.23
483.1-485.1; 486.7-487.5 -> 0.91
